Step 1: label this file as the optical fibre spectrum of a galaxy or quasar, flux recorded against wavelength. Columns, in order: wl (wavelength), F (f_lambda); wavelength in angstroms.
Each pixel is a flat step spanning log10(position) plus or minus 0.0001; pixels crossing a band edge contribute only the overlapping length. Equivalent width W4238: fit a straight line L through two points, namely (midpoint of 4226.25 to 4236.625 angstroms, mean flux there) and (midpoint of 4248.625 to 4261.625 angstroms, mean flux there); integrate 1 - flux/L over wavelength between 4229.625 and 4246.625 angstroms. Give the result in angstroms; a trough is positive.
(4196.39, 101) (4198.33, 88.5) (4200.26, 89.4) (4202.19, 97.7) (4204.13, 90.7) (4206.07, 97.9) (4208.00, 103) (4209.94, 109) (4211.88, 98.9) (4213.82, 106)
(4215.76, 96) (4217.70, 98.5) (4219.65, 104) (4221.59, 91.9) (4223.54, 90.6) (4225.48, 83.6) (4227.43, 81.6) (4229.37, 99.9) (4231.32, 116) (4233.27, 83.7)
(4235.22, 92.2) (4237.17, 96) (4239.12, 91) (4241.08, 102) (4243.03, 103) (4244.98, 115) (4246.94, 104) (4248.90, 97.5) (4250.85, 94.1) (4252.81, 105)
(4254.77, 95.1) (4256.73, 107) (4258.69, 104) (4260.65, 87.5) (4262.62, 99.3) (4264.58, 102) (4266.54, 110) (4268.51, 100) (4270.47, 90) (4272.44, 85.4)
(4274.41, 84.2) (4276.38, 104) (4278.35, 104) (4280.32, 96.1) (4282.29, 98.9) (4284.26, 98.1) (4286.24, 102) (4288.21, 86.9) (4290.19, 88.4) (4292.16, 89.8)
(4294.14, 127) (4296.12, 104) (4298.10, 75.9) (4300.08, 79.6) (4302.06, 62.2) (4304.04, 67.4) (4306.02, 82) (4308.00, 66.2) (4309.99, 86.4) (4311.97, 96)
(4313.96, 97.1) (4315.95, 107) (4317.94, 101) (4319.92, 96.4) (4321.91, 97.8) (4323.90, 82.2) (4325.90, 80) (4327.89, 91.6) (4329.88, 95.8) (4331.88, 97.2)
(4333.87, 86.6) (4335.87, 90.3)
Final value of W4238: -0.8 angstroms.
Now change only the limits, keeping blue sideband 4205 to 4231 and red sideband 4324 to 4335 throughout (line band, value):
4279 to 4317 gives 0.67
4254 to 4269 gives -1.01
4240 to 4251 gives -0.88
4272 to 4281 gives -0.19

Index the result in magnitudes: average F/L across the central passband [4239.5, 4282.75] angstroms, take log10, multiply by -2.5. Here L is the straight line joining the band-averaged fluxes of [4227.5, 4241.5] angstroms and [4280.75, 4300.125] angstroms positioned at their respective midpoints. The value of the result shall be -0.04 mag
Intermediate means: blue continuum 96.1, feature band 99.3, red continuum 95.8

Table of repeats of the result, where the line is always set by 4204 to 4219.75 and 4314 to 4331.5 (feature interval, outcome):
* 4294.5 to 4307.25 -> 0.183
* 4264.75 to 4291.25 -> 0.008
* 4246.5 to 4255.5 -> -0.006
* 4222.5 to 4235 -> 0.081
